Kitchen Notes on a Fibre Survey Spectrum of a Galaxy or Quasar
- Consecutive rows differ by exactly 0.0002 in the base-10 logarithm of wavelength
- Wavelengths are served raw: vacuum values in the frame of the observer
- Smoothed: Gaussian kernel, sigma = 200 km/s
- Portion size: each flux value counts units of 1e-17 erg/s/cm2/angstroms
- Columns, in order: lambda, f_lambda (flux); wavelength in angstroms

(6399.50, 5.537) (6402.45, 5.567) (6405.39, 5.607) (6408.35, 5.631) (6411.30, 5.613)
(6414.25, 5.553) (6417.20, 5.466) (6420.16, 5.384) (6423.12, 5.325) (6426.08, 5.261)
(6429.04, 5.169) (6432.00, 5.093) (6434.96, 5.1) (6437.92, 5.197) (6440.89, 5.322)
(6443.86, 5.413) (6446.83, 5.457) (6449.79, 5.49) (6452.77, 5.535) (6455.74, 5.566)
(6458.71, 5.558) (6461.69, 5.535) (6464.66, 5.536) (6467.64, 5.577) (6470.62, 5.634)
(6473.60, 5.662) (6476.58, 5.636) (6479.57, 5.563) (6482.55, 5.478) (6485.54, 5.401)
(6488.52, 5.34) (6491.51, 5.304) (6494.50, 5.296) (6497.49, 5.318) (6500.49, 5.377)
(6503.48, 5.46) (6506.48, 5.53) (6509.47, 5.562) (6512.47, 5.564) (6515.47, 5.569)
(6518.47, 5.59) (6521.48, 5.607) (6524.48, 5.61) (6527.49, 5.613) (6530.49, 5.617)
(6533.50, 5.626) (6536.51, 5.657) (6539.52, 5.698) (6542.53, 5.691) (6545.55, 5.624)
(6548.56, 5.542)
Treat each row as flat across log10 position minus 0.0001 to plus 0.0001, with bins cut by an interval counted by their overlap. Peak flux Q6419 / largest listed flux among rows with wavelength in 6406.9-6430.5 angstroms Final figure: 5.631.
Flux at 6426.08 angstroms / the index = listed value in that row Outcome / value 5.261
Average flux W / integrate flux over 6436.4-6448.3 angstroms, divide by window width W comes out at 5.34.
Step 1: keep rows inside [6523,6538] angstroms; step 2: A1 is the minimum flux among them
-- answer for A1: 5.61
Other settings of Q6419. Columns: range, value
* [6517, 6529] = 5.613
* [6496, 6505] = 5.46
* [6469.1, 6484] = 5.662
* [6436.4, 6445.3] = 5.413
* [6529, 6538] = 5.657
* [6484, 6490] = 5.401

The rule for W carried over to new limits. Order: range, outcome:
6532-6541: 5.66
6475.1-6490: 5.48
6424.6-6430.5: 5.21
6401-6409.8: 5.6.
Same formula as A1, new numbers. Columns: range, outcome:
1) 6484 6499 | 5.296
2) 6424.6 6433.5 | 5.093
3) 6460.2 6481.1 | 5.535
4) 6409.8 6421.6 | 5.384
